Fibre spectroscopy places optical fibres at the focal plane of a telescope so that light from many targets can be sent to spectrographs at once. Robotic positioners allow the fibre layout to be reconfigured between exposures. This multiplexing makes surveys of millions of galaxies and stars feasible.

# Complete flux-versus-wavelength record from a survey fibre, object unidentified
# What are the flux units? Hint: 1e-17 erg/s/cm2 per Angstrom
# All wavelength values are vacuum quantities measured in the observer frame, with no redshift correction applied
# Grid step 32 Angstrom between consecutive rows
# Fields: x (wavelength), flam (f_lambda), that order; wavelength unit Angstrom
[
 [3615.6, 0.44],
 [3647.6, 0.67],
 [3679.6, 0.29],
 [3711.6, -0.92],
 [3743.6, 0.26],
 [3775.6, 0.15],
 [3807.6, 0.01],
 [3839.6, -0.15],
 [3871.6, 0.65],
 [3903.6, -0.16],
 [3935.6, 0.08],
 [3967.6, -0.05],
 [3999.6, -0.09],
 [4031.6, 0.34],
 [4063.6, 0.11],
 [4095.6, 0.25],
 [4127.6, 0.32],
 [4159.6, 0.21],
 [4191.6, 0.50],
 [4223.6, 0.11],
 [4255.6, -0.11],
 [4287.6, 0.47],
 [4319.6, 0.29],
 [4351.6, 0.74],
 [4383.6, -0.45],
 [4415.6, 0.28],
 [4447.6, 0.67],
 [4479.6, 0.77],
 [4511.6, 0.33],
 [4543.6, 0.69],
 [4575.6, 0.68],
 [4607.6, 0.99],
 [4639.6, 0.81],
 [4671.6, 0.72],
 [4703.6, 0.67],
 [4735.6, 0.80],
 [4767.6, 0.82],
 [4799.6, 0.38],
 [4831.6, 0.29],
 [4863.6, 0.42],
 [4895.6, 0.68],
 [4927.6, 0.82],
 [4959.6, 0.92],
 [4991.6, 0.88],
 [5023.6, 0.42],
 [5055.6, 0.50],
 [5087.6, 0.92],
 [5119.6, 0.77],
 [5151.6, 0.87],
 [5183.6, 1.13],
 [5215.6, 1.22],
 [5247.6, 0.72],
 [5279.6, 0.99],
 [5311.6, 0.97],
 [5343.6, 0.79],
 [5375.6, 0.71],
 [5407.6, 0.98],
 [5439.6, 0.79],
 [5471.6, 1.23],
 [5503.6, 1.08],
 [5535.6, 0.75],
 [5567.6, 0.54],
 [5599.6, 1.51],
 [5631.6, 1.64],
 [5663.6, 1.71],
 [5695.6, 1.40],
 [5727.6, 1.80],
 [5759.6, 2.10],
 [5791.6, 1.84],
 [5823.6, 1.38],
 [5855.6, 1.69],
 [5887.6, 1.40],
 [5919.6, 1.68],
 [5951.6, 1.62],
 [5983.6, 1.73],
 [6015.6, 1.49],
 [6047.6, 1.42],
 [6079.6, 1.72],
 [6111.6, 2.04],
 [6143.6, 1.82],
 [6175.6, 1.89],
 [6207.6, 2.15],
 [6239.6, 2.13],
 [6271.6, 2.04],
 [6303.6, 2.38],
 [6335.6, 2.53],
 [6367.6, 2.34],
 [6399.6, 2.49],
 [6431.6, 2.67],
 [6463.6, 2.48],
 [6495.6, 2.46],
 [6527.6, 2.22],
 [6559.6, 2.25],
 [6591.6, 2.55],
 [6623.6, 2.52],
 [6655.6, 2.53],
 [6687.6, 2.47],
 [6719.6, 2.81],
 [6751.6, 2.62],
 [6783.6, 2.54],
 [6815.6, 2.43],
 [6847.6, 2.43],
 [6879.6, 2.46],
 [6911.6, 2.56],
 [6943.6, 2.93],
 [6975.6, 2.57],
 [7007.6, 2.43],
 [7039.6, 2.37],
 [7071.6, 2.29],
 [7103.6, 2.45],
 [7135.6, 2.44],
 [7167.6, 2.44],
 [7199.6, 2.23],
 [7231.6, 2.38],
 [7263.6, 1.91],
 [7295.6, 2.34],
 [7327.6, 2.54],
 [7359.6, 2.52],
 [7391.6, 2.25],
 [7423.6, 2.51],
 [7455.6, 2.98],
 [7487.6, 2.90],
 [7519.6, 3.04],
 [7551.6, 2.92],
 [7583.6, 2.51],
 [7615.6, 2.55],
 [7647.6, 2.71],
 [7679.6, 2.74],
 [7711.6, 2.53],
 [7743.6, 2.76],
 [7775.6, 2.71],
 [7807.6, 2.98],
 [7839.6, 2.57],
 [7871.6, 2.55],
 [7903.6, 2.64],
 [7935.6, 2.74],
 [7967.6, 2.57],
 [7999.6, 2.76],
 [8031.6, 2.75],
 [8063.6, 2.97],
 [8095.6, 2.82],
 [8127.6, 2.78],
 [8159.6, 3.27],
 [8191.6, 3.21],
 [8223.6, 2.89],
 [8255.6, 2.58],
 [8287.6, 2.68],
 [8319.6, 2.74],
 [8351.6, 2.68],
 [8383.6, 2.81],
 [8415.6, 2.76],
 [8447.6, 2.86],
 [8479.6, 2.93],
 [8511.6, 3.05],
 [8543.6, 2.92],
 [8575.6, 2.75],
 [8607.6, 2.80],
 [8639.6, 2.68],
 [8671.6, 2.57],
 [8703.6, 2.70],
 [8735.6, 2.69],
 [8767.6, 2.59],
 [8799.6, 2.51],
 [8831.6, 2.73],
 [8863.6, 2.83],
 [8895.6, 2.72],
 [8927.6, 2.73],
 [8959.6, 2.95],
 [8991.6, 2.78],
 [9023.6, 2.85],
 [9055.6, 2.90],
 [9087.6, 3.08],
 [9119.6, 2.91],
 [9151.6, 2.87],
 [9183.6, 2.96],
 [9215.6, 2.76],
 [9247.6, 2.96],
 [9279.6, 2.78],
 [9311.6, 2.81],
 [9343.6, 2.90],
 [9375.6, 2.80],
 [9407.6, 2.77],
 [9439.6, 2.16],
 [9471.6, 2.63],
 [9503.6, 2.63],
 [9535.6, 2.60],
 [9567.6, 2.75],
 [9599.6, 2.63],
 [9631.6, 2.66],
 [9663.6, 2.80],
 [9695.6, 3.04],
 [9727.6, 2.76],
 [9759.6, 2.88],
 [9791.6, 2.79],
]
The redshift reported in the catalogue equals 0.403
